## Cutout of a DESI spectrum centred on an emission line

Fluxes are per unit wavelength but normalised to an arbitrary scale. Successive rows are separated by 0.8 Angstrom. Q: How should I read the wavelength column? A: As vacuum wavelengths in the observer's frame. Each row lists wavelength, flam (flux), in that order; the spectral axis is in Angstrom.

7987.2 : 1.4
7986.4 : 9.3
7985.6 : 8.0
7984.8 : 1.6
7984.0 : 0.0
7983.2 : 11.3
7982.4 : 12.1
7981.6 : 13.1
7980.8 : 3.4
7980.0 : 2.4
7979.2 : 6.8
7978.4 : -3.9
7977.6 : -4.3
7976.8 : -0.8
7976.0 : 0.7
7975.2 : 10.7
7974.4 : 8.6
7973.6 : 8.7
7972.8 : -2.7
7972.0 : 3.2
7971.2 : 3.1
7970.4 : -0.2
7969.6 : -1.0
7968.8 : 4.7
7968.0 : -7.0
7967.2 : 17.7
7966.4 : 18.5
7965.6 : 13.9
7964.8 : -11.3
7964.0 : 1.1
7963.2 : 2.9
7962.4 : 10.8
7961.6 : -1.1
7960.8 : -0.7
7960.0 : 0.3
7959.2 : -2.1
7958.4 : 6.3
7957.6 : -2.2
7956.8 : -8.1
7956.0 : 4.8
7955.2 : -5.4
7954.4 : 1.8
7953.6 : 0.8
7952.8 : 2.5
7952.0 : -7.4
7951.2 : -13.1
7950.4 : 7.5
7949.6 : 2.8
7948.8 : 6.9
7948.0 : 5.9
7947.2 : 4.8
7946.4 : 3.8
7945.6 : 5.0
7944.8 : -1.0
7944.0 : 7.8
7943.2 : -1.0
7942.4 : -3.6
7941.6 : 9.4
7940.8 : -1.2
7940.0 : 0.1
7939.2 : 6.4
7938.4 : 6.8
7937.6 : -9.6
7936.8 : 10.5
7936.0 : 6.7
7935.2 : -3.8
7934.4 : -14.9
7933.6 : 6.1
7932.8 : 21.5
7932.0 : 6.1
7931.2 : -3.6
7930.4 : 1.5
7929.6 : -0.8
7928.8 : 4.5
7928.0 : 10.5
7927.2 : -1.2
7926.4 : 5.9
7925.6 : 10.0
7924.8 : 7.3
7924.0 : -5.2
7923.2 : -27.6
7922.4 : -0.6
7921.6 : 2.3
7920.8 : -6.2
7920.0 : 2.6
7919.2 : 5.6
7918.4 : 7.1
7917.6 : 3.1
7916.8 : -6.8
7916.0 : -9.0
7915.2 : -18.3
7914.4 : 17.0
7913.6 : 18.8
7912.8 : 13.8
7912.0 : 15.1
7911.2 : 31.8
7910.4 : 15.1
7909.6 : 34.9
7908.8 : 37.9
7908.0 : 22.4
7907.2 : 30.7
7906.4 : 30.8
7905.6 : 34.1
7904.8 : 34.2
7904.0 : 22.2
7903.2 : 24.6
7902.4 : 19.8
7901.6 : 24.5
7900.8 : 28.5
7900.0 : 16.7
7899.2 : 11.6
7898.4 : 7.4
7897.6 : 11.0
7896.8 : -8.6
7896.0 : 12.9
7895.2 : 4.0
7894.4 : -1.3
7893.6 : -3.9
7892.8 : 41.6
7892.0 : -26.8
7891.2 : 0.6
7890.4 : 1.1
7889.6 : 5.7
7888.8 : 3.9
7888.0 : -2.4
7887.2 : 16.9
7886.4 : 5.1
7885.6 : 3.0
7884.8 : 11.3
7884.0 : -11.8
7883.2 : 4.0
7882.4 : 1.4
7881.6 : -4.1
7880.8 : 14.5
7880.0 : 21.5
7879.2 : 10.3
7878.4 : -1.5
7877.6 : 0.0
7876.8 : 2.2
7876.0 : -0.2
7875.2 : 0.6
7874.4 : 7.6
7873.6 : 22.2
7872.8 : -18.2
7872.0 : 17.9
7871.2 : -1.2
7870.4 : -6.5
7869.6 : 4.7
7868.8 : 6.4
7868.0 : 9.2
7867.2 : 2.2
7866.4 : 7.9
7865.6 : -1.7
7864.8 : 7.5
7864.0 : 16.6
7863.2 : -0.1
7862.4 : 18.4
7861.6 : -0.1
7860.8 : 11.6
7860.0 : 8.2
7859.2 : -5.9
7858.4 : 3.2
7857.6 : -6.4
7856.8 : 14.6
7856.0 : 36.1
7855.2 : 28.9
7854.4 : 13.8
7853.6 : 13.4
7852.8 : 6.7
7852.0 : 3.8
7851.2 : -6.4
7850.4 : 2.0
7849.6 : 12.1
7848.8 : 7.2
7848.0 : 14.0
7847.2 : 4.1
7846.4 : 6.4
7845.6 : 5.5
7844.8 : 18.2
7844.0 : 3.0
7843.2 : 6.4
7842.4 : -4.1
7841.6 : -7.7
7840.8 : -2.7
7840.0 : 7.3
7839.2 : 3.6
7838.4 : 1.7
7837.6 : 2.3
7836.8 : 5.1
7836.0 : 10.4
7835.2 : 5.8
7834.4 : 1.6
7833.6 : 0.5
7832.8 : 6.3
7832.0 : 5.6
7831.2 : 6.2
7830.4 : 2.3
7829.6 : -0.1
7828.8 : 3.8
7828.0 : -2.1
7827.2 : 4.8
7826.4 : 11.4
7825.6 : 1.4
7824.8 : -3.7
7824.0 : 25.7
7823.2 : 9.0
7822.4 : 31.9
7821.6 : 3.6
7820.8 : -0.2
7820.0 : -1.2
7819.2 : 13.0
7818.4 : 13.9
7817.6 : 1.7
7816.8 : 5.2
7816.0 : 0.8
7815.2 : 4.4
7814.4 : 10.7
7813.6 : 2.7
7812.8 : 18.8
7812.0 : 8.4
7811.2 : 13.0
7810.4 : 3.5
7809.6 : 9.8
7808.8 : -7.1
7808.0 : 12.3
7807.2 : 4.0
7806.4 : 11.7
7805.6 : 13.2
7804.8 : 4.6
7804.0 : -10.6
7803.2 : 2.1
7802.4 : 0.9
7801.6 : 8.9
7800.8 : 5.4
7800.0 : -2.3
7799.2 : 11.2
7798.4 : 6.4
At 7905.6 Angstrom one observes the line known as [O II] 3727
